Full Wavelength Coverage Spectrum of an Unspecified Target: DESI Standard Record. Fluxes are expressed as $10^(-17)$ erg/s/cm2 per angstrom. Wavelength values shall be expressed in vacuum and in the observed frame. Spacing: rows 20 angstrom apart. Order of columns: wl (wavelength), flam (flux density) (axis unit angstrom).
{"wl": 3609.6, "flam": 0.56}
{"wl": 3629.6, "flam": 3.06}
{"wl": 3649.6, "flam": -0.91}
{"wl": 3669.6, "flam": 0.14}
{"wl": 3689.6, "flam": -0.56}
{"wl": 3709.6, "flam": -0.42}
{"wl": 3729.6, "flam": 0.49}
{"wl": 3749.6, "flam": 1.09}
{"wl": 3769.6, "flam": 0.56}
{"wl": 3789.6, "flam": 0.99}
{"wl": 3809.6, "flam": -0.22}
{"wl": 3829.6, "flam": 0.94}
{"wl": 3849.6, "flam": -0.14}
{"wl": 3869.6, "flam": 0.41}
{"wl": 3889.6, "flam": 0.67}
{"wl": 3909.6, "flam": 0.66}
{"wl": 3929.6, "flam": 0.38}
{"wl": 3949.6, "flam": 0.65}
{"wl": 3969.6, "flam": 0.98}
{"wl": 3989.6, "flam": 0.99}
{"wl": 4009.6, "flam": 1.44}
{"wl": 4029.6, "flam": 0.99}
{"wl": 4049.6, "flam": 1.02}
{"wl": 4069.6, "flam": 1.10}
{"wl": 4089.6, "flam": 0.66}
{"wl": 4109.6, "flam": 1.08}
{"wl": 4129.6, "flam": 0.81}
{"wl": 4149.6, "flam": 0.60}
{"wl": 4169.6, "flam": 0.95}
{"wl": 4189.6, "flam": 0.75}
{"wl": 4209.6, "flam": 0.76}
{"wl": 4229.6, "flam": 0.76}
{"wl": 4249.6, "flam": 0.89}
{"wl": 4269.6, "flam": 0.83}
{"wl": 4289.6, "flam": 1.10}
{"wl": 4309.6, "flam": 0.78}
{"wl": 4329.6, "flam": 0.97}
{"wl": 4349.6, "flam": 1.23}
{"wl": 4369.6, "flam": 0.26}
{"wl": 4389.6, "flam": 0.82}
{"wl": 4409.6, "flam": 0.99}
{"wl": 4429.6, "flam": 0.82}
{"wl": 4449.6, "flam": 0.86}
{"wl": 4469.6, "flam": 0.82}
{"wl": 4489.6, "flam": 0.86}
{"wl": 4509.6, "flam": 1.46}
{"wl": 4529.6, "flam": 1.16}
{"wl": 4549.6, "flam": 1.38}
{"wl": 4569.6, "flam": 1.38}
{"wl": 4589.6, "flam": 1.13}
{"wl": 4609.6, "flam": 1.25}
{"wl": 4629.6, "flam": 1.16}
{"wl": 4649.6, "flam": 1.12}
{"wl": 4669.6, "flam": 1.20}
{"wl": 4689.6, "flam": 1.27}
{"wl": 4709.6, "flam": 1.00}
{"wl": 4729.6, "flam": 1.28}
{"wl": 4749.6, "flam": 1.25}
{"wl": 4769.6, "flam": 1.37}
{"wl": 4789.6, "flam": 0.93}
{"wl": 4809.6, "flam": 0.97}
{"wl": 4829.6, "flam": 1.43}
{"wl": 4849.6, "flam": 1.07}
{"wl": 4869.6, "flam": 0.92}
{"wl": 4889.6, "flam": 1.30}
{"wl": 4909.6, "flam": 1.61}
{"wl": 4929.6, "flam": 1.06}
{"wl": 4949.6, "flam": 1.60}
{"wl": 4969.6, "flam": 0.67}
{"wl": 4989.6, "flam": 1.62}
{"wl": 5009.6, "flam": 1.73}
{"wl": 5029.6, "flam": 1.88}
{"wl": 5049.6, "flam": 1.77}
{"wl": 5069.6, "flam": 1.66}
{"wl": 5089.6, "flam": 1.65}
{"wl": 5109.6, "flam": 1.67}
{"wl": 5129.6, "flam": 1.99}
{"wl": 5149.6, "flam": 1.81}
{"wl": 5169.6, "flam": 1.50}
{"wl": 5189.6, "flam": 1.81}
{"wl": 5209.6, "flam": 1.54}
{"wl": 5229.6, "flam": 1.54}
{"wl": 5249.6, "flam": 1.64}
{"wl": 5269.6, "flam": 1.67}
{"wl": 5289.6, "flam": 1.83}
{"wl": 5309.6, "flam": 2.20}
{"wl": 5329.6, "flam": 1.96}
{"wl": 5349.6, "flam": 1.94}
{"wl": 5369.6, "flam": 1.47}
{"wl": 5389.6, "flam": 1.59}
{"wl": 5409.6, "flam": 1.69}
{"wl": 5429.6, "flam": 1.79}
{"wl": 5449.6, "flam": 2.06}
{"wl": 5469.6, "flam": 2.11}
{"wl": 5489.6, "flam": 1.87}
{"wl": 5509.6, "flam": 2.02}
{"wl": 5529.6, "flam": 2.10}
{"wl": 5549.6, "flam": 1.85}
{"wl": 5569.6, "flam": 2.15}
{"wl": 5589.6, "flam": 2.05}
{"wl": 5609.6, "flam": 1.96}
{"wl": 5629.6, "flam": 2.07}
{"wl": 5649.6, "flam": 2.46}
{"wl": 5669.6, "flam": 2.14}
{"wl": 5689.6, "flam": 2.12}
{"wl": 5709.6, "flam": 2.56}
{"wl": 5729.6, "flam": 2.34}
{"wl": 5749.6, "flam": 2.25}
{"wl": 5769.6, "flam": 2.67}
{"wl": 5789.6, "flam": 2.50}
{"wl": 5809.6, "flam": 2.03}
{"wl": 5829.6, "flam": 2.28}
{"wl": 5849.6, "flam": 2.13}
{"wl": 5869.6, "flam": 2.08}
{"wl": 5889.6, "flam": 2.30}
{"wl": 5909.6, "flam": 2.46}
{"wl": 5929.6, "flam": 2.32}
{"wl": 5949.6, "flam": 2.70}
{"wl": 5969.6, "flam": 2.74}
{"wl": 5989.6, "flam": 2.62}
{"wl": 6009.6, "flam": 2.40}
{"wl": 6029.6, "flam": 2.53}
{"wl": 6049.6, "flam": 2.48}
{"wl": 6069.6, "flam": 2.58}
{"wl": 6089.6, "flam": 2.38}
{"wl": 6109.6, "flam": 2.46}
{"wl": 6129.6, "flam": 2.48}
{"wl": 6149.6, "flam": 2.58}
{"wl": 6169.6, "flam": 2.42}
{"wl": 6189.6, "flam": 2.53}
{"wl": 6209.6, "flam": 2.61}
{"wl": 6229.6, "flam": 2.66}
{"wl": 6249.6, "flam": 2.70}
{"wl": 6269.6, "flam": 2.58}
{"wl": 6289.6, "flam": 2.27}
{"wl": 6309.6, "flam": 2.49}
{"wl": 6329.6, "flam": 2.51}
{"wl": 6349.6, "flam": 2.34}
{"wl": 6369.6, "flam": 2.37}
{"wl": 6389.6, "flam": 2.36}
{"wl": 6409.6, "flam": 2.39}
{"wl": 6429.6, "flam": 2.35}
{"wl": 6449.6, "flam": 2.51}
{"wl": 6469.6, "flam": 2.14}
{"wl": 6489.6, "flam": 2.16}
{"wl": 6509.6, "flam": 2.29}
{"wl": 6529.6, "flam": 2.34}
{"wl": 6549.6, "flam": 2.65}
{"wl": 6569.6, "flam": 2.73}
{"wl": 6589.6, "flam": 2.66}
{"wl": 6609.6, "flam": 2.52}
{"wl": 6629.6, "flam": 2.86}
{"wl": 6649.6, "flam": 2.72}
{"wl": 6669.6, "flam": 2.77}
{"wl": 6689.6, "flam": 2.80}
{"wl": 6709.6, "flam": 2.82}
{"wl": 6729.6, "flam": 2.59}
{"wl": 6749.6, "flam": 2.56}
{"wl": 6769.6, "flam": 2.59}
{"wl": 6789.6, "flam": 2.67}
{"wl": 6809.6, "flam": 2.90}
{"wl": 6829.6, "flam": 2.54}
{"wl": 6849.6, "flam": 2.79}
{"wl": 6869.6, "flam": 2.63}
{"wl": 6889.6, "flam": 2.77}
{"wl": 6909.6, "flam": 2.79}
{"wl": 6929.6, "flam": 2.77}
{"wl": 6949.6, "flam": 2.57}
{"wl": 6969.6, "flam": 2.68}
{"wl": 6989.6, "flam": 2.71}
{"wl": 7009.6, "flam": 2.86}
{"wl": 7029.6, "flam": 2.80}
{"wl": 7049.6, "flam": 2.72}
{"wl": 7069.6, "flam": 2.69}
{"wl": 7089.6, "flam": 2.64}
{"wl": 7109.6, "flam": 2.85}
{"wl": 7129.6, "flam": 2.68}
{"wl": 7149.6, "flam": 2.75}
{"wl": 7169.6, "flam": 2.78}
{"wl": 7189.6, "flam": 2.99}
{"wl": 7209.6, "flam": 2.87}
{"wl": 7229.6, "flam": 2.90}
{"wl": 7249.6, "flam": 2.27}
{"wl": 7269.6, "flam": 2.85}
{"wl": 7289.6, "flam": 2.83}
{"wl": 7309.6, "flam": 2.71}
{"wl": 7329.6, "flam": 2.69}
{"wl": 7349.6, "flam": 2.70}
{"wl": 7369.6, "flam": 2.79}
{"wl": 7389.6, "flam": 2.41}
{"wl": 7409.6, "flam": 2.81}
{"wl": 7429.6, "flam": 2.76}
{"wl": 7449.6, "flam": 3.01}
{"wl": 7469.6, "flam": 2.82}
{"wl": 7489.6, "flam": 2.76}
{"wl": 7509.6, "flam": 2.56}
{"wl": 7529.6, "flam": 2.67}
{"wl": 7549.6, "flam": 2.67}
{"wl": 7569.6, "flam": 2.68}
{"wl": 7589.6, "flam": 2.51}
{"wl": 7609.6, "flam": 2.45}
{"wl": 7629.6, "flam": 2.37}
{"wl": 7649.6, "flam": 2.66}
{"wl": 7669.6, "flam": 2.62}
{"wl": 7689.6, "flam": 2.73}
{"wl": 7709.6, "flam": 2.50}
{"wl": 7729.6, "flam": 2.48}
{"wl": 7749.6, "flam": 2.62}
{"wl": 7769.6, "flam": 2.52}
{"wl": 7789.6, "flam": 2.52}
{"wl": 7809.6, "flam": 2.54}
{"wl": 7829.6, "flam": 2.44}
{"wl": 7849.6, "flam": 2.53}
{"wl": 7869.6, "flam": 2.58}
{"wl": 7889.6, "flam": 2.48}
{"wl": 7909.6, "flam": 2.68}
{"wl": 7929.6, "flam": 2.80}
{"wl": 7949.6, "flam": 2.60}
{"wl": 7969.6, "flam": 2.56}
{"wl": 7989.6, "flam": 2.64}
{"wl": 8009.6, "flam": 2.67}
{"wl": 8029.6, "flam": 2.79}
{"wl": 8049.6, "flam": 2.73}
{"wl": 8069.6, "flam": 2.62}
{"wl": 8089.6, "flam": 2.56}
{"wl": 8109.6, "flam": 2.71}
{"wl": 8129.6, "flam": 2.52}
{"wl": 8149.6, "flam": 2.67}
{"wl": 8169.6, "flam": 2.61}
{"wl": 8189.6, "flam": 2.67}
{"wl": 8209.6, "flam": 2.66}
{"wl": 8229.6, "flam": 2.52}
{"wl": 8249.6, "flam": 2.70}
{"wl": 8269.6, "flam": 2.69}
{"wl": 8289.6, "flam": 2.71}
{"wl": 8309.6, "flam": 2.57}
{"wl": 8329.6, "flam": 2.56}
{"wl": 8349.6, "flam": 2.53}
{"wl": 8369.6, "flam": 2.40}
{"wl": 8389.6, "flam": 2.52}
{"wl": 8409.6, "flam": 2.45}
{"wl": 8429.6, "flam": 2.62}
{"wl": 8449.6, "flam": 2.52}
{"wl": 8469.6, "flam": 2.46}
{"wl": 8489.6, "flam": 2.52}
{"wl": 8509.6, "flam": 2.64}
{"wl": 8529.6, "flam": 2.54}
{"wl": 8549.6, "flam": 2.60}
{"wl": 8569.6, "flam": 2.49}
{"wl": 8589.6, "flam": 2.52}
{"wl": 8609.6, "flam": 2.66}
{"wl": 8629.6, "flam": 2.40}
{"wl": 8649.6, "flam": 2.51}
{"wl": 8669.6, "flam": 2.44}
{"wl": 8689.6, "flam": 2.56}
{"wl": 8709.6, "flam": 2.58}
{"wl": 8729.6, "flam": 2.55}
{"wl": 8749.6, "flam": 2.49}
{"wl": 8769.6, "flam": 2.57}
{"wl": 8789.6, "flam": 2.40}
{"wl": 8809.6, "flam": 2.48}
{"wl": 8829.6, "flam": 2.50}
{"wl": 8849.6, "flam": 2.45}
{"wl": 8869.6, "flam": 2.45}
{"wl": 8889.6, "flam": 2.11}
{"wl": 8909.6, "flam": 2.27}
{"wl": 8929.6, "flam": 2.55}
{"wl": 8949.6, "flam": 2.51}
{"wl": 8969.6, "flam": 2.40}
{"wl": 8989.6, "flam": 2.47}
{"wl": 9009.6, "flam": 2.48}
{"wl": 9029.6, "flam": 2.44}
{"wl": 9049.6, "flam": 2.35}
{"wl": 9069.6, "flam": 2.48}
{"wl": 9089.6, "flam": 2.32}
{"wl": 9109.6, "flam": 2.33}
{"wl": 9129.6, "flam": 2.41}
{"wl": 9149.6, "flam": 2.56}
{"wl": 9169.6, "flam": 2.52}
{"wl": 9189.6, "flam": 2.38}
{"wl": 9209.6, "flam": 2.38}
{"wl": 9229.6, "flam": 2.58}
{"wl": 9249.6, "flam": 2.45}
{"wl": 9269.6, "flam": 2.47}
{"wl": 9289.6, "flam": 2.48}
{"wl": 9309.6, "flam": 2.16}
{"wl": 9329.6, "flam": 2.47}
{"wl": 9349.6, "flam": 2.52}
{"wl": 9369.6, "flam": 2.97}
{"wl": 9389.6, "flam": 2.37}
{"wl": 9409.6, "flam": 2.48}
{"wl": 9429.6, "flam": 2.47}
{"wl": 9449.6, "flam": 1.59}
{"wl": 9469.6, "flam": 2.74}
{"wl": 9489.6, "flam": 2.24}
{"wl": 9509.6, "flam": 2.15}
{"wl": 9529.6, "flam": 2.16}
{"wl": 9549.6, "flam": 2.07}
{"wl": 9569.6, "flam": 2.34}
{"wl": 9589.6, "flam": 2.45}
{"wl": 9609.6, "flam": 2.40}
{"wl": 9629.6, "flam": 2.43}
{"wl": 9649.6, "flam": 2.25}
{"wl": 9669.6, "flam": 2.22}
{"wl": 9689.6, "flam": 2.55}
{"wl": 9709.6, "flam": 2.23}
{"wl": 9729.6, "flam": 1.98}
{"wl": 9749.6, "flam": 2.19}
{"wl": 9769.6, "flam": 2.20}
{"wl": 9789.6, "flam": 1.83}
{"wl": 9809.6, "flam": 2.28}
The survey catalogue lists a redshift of 0.253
